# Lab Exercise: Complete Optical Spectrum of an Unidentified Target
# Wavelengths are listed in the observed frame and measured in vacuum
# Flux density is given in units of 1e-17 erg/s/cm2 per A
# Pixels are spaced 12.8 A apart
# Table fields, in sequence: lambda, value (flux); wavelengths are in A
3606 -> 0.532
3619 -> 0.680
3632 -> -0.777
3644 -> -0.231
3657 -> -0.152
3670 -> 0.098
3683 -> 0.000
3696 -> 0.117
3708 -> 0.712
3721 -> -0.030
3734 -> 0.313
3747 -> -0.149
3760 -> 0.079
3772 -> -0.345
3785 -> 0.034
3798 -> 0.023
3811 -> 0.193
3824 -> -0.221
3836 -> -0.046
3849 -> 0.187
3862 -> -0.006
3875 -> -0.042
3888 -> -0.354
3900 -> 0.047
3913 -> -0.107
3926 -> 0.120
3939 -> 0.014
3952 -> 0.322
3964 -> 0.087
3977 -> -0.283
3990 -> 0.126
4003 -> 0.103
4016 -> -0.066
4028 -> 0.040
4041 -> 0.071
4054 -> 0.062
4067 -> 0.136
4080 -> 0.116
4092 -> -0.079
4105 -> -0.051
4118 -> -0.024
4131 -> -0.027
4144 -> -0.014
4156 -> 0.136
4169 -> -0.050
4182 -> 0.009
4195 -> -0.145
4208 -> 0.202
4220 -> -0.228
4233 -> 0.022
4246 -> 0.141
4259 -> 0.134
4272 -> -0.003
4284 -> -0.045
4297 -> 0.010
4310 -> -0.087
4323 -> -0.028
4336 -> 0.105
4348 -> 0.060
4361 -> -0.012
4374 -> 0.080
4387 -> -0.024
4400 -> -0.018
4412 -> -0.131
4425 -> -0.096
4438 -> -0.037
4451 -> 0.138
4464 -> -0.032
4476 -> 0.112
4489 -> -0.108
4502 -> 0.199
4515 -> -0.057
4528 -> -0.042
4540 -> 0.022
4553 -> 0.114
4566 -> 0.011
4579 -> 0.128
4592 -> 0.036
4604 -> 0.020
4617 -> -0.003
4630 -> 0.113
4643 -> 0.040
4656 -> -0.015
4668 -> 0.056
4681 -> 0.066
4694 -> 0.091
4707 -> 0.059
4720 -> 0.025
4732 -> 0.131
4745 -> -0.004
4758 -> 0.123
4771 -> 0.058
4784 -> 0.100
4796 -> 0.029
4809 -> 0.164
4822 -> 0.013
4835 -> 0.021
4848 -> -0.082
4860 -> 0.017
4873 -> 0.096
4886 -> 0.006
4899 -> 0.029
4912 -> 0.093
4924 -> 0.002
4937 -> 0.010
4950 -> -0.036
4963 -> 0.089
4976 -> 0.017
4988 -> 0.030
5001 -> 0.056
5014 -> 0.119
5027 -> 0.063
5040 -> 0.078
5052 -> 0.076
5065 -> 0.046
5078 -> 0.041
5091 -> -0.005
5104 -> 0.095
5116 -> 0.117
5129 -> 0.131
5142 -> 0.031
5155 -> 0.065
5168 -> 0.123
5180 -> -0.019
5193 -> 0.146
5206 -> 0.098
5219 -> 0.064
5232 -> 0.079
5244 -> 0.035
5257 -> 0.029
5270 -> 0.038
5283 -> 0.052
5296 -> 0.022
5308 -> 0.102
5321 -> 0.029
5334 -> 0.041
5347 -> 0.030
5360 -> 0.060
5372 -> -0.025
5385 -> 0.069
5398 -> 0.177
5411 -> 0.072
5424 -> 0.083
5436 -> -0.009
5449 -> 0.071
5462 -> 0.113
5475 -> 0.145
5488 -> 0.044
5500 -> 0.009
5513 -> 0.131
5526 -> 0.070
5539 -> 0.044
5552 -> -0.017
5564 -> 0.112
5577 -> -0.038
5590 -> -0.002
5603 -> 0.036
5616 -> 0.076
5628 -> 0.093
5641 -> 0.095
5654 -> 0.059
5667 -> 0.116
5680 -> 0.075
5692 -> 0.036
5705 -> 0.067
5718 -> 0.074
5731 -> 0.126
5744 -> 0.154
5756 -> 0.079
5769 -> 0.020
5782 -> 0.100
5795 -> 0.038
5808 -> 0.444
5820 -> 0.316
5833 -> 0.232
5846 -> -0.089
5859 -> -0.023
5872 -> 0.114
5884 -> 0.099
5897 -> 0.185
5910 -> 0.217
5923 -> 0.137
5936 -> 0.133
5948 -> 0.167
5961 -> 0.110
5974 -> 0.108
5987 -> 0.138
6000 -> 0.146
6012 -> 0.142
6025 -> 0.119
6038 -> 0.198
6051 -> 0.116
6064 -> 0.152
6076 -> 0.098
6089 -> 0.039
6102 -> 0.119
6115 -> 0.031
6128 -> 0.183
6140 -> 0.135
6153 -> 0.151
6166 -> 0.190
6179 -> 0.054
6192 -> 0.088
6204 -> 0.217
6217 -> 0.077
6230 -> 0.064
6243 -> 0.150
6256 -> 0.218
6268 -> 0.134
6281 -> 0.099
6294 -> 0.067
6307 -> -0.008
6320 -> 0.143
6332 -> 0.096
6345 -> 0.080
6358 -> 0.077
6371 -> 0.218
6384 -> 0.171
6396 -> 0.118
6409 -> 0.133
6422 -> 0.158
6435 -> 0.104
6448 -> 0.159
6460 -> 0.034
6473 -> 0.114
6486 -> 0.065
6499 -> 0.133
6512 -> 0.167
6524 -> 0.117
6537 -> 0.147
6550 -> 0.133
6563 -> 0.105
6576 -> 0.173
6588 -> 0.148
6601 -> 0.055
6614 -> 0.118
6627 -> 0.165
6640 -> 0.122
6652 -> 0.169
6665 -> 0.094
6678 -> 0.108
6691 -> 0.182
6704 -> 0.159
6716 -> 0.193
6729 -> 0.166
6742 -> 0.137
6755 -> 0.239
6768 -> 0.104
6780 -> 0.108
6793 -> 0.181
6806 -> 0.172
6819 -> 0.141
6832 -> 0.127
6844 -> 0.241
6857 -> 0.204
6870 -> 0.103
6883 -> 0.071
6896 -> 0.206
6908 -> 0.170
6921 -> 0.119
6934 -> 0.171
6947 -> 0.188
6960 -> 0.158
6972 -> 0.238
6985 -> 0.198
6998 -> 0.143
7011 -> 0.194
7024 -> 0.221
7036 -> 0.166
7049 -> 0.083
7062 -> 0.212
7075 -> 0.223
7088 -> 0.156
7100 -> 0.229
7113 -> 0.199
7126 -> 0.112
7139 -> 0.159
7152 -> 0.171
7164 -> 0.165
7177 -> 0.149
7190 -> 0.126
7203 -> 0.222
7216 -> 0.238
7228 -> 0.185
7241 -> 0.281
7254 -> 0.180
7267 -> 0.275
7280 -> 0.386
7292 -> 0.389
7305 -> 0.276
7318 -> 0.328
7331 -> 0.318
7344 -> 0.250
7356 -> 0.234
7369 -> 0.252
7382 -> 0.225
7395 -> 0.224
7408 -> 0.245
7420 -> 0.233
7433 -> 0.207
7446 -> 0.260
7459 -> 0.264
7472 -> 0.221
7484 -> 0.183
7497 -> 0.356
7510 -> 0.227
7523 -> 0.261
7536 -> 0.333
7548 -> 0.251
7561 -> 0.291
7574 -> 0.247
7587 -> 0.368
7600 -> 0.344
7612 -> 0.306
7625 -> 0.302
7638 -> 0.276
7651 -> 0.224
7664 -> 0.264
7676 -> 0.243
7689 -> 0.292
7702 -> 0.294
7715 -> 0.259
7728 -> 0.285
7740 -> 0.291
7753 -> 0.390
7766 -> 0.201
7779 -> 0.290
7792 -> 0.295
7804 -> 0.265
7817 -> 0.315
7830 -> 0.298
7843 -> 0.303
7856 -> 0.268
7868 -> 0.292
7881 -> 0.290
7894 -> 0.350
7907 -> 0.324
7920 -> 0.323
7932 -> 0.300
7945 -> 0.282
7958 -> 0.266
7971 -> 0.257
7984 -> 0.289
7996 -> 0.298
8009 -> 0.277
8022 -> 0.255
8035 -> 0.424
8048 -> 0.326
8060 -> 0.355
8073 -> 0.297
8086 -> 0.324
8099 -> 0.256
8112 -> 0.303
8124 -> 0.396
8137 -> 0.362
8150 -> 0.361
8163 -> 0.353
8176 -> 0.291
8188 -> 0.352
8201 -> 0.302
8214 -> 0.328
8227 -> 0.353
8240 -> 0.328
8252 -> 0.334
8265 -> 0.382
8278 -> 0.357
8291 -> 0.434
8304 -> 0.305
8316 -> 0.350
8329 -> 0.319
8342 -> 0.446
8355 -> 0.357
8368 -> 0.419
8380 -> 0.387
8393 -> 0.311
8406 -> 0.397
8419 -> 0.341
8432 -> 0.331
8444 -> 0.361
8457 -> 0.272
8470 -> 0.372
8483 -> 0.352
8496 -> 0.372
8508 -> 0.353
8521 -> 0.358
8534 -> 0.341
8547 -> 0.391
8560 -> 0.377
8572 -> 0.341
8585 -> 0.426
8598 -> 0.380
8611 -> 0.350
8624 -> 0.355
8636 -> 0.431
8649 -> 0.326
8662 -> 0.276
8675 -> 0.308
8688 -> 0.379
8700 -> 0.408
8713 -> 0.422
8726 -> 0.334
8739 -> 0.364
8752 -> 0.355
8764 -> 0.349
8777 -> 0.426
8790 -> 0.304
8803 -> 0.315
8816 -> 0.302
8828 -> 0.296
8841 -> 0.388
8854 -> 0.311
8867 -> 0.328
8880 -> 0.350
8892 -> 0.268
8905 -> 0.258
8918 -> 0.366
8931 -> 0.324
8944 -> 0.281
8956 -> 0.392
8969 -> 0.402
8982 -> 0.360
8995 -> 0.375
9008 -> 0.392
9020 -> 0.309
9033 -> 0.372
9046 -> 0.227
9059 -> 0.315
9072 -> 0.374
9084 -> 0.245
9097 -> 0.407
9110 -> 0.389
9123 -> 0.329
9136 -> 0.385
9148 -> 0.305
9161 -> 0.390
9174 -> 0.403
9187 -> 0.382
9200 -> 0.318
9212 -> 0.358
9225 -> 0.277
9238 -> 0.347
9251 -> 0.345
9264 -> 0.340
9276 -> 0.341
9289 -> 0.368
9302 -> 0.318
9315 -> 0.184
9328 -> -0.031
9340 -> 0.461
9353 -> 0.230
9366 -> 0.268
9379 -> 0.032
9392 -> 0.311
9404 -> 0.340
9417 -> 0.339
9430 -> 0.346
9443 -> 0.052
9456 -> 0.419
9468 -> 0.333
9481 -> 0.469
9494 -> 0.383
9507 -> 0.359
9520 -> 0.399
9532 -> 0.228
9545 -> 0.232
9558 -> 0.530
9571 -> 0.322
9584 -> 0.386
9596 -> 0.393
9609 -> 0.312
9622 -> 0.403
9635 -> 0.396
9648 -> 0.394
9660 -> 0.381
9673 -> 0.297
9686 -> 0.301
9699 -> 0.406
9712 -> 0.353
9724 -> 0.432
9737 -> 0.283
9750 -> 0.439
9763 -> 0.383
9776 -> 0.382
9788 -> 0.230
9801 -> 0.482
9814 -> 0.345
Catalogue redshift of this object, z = 0.811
